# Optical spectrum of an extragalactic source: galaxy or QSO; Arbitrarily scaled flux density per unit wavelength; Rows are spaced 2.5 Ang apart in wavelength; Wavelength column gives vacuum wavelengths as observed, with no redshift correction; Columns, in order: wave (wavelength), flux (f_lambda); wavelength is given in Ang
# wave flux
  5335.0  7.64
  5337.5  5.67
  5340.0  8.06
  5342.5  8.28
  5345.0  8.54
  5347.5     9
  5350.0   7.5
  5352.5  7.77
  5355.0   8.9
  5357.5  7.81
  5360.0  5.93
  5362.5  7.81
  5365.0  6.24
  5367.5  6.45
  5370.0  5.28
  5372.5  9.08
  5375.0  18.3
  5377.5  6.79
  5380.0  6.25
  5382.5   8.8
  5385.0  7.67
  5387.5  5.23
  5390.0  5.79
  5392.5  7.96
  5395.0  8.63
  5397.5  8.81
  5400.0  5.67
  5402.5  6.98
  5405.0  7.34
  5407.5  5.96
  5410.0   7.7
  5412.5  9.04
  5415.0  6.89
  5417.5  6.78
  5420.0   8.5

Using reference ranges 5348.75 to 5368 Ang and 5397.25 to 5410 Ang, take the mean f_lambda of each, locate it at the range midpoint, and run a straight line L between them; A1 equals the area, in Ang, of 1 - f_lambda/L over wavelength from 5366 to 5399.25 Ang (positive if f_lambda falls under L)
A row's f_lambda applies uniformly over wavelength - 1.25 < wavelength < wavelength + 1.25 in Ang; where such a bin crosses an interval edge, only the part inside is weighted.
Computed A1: -4.39 Ang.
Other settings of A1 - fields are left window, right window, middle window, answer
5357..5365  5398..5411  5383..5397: -0.7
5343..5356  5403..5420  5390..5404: 0.3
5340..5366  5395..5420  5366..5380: -2.2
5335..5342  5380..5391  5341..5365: -2.7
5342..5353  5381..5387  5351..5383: -0.4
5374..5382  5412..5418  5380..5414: 5.3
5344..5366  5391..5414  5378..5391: 1.4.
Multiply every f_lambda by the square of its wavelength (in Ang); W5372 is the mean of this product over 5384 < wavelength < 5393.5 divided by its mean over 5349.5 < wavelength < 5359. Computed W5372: 0.84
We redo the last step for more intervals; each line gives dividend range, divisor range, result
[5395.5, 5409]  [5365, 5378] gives 0.79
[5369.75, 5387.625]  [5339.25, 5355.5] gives 1.08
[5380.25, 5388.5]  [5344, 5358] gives 0.88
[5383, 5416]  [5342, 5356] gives 0.89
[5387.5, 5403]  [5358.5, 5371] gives 1.13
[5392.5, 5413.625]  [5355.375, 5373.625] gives 1.09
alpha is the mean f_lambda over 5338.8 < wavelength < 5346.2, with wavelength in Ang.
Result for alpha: 8.29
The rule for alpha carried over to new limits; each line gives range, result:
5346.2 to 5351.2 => 8.26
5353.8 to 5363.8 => 7.6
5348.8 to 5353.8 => 7.65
